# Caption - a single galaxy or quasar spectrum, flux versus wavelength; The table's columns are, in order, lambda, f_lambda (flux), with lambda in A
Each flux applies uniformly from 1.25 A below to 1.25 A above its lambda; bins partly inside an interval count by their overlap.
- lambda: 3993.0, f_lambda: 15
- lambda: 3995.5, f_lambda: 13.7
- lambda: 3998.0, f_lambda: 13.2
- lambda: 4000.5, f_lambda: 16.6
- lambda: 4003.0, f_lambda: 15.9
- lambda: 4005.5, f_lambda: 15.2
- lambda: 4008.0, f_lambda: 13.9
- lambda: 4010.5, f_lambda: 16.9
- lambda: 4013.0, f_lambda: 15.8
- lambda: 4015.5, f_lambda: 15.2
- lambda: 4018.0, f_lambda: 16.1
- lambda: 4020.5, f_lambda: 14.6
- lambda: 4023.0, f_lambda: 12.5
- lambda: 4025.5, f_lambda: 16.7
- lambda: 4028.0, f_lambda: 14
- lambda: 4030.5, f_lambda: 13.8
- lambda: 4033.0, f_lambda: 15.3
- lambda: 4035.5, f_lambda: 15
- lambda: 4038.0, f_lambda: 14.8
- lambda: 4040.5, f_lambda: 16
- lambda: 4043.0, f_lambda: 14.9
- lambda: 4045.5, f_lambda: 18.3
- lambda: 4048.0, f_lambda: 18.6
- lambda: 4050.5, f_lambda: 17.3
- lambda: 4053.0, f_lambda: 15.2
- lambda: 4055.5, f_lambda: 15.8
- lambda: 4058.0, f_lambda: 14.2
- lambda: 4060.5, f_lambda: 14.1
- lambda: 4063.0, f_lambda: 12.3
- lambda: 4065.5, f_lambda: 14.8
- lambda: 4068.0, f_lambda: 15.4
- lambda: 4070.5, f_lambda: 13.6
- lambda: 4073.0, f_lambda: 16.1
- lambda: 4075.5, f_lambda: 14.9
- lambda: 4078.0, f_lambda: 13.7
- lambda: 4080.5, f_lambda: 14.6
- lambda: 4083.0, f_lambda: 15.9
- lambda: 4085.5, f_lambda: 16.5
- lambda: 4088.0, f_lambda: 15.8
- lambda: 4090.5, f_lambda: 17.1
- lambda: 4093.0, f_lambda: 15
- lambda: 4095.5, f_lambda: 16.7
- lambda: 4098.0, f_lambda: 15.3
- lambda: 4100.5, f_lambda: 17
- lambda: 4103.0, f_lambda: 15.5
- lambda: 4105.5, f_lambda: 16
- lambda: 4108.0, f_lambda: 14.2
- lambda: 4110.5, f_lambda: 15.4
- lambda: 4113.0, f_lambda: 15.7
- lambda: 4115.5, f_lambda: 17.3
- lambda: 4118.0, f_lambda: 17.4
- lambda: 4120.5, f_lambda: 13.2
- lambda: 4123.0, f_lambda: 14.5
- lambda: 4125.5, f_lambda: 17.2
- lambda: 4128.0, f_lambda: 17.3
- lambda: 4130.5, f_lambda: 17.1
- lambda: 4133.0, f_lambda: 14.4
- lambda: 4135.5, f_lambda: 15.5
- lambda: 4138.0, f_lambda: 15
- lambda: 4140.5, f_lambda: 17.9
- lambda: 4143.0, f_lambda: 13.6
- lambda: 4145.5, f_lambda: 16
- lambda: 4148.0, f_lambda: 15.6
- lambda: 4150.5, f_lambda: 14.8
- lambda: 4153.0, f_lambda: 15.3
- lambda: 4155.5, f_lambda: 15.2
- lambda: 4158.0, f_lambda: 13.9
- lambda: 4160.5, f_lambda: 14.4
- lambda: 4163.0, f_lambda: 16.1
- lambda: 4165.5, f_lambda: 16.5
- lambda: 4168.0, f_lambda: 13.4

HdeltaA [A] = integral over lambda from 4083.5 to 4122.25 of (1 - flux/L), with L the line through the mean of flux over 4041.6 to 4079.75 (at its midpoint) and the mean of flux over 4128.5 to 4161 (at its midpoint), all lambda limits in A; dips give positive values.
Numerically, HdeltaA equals -1.4 A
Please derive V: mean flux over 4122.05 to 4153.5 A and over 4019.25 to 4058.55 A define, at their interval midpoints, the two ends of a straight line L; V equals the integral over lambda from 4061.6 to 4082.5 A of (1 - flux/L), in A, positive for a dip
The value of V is 1.4 A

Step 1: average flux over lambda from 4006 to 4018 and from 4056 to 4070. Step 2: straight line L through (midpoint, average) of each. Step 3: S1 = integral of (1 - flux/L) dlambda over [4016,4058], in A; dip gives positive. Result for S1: -1.9 A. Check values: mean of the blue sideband 15.5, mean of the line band 15.5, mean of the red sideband 14.2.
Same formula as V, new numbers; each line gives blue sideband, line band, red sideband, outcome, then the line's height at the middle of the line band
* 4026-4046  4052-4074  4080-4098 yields 1.41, 15.6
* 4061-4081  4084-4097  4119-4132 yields -1.11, 14.9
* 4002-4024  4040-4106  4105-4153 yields -0.65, 15.4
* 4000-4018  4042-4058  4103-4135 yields -0.84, 15.7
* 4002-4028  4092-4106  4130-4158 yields -0.56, 15.3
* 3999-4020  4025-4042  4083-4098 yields 0.82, 15.8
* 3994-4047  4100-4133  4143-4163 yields -1.86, 15.1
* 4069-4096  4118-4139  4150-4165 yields -0.64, 15.2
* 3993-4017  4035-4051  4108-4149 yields -1.14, 15.3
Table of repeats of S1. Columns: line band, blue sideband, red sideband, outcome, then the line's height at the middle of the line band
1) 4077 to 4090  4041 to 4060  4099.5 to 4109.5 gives 0.35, 15.9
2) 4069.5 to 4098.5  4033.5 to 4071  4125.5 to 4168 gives -0.04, 15.4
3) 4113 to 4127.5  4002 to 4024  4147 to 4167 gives -0.75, 15.2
